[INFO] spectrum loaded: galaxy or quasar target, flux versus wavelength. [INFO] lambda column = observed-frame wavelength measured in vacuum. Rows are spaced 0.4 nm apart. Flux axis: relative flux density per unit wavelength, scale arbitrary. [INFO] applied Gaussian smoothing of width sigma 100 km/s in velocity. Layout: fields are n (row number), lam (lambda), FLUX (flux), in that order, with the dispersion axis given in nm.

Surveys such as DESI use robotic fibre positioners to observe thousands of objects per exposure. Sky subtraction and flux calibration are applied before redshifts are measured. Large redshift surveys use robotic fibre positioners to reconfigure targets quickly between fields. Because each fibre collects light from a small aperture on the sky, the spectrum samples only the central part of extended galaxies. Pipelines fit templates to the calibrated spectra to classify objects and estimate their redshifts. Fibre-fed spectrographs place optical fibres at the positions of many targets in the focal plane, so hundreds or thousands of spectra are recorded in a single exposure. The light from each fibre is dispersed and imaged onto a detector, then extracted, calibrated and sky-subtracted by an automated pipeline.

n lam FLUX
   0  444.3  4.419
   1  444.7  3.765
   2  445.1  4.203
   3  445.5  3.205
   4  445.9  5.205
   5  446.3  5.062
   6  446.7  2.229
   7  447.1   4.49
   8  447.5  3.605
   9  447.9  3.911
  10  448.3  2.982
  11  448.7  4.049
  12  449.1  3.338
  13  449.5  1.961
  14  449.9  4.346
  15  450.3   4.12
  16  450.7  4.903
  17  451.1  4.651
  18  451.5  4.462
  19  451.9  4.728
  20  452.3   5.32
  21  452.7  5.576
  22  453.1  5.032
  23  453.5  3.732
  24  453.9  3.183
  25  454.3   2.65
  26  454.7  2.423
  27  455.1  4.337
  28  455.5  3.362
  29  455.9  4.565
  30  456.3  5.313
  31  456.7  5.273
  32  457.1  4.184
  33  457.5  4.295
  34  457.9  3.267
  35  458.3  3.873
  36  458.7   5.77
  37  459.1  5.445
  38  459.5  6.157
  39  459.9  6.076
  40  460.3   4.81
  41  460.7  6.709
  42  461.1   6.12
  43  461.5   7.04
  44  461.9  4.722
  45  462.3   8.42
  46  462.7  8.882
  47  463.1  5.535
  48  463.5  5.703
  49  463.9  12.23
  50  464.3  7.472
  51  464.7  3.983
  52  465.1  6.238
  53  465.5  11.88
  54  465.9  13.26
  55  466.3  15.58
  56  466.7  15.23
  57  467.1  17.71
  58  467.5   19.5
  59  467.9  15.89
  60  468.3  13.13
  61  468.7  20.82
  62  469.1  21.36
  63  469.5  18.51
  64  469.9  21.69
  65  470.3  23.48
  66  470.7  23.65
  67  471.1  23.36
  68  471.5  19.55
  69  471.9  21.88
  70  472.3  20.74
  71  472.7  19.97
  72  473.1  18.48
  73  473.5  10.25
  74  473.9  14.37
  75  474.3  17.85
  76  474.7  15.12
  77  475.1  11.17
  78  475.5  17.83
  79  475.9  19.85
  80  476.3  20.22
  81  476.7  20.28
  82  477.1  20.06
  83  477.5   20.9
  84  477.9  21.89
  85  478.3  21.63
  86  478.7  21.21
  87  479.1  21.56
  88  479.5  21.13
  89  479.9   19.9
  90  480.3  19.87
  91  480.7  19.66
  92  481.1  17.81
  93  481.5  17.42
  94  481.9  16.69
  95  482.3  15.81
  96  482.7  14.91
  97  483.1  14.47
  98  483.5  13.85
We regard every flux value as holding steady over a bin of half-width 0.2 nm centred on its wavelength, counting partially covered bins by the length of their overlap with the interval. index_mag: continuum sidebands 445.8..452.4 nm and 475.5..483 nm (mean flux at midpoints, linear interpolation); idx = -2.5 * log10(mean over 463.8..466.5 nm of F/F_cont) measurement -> 0.222 mag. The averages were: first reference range 4.04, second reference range 19.4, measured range 10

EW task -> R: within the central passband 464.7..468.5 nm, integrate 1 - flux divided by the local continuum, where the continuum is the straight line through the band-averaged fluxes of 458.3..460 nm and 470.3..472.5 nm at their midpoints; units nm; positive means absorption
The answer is 0.49 nm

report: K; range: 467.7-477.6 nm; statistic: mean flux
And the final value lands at 18.8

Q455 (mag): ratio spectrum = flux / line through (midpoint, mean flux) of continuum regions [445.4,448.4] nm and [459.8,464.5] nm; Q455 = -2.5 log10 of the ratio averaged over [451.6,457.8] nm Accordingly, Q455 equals 0.27 mag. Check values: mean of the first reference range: 3.89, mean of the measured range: 4.25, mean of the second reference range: 7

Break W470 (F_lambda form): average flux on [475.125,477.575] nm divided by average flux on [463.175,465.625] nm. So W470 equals 2.50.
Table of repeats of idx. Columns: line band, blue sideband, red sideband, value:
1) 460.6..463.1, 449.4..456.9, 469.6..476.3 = 0.47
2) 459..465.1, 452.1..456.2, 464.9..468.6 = 0.50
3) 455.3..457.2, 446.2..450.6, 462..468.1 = 0.49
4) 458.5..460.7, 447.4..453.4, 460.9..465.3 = 0.08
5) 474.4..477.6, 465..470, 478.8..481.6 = 0.03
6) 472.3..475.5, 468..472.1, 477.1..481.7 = 0.28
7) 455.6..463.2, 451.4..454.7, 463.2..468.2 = 0.41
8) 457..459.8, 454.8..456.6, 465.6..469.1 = 0.44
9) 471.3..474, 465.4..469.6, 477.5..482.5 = -0.01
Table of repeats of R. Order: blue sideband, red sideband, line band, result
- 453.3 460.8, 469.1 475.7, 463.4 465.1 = 0.57 nm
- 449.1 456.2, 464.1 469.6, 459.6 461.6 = 0.75 nm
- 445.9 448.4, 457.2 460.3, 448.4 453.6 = -0.09 nm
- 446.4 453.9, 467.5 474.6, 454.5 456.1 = 0.85 nm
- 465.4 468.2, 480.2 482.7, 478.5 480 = -0.33 nm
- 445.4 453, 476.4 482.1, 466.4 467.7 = -0.36 nm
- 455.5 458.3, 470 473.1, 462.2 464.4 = 0.71 nm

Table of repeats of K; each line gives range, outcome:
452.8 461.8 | 4.72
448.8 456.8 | 4.15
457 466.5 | 7.01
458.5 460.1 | 5.86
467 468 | 17.9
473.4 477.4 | 17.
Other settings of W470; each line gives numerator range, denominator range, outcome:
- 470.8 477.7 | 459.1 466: 2.55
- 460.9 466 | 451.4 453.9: 1.64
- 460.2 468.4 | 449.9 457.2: 2.32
